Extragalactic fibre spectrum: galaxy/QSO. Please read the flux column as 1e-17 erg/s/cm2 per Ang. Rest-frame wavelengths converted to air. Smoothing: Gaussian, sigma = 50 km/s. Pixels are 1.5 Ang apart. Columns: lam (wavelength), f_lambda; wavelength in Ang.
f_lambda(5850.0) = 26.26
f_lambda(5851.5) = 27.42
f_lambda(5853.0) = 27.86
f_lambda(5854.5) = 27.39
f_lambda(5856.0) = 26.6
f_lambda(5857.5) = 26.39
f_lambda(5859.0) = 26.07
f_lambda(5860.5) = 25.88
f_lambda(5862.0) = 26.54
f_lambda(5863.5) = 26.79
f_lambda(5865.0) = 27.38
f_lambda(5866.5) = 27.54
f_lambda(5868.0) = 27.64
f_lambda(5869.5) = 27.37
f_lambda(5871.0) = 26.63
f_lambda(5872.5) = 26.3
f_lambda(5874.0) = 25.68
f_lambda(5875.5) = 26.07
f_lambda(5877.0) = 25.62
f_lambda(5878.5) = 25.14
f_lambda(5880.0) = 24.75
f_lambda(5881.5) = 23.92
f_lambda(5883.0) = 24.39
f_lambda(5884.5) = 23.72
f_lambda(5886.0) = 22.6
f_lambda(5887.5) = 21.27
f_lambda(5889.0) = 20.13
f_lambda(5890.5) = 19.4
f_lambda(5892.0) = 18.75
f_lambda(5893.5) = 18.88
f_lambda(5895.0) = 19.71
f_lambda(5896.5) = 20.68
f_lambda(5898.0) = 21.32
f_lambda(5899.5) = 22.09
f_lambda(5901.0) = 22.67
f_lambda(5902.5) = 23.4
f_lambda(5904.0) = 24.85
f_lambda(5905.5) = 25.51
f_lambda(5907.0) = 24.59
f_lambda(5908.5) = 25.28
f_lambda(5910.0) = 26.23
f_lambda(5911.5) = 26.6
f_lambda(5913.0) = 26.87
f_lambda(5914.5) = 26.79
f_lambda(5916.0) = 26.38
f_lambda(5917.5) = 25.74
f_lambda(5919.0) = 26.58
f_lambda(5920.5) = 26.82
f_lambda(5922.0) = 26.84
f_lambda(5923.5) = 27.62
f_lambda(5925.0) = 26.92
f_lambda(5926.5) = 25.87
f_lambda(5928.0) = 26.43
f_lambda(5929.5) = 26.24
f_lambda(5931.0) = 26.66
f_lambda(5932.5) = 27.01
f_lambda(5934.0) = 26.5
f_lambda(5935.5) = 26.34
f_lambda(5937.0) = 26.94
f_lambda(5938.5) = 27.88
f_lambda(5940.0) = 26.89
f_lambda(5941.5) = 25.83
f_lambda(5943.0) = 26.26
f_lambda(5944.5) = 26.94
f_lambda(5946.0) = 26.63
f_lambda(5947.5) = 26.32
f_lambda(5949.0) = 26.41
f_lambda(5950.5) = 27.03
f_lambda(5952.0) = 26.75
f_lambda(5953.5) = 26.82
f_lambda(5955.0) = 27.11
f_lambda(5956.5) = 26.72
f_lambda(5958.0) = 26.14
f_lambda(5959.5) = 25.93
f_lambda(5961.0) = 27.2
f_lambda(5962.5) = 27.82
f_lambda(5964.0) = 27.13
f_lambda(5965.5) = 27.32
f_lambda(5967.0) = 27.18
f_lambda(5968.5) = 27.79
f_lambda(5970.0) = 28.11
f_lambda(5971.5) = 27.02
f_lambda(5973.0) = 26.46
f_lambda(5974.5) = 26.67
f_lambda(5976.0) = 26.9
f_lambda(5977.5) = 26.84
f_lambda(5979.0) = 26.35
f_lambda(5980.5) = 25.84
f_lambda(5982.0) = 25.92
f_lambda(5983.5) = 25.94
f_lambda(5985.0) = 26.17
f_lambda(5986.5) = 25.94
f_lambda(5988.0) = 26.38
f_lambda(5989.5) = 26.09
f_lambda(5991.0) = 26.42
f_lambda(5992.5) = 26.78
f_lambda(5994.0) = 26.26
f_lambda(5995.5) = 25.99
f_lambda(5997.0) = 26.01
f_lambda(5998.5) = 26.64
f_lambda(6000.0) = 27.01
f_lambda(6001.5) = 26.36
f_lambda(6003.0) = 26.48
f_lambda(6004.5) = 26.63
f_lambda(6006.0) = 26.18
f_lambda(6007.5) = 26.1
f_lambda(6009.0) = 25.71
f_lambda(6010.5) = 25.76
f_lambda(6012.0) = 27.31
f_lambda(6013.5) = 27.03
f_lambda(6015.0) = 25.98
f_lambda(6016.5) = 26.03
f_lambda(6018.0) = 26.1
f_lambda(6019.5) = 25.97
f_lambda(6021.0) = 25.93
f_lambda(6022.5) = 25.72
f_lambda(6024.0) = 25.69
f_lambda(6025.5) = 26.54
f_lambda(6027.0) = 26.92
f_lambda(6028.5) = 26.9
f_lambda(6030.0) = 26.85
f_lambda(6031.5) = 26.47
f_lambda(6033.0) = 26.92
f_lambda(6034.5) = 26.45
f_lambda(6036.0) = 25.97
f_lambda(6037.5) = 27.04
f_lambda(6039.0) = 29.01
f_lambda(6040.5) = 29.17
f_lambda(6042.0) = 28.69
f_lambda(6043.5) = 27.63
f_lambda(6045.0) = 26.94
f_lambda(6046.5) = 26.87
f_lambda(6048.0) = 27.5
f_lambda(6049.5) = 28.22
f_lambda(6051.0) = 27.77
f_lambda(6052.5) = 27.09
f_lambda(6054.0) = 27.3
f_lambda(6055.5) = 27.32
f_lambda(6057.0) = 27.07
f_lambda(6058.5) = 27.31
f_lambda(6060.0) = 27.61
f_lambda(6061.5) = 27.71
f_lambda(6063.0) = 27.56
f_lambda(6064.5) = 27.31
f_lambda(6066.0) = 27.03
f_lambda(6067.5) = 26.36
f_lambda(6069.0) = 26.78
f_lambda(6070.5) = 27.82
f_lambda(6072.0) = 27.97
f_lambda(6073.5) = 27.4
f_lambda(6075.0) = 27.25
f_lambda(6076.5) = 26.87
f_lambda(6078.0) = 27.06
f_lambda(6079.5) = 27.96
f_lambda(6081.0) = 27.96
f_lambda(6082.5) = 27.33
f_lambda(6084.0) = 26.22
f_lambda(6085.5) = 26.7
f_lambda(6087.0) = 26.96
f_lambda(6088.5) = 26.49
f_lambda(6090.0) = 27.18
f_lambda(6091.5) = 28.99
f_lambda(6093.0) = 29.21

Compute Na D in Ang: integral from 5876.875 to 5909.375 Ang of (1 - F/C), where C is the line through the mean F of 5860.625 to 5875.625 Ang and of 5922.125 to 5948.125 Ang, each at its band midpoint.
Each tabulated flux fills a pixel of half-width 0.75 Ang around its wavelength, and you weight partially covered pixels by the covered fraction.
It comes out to 5.0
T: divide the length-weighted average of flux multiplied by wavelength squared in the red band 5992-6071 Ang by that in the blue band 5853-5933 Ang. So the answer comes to 1.13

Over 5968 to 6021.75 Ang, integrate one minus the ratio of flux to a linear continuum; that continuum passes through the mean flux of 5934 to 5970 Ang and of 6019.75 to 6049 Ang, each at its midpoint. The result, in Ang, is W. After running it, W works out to 1.0 Ang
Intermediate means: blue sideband 26.9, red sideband 27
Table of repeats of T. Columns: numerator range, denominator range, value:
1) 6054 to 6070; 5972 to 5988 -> 1.06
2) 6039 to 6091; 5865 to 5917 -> 1.20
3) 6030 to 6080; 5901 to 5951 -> 1.09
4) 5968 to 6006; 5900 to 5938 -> 1.04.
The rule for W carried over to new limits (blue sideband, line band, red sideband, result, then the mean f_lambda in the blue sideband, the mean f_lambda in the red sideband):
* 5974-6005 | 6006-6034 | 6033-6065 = 0.6 Ang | 26.4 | 27.5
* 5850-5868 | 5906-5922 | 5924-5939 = 0.3 Ang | 26.9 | 26.7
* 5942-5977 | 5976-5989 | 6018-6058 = 0.4 Ang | 26.9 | 27.1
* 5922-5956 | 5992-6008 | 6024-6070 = 0.4 Ang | 26.7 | 27.3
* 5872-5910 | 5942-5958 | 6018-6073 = -1.3 Ang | 23.1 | 27.1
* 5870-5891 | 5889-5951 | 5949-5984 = 0.6 Ang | 24.1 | 26.8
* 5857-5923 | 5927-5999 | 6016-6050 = -2.3 Ang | 24.6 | 26.9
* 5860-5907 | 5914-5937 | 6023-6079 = -1.7 Ang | 24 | 27.2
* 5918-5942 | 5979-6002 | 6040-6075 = 0.7 Ang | 26.7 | 27.5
